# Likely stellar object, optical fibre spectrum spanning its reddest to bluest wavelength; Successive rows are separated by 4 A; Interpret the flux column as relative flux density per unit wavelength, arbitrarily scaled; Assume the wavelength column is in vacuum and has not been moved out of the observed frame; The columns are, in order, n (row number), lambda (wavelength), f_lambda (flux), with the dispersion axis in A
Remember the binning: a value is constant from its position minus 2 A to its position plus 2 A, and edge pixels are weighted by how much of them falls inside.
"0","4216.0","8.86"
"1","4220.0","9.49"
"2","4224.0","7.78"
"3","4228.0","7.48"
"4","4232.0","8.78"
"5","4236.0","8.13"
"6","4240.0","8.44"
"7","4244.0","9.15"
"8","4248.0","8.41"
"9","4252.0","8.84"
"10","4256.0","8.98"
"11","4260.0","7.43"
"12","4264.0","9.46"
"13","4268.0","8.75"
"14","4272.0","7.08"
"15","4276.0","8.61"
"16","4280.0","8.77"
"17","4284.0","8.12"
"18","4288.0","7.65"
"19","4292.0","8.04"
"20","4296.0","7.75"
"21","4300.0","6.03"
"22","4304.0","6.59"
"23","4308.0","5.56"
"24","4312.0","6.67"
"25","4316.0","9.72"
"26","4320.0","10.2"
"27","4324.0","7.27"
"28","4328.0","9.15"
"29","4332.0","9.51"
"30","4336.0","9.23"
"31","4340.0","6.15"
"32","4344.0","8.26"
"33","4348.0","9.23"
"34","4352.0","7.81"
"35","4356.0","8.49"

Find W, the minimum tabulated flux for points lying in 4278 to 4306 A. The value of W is 6.03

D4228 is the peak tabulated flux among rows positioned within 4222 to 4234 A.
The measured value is 8.78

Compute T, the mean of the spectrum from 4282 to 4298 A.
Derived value 7.89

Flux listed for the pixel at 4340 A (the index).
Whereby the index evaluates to 6.15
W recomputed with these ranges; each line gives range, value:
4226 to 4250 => 7.48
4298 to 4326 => 5.56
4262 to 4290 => 7.08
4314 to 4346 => 6.15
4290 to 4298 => 7.75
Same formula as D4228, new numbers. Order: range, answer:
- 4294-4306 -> 7.75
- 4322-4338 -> 9.51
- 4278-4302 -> 8.77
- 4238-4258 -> 9.15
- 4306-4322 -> 10.2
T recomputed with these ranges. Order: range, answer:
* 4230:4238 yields 8.46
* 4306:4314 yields 6.12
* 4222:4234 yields 8.01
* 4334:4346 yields 7.88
